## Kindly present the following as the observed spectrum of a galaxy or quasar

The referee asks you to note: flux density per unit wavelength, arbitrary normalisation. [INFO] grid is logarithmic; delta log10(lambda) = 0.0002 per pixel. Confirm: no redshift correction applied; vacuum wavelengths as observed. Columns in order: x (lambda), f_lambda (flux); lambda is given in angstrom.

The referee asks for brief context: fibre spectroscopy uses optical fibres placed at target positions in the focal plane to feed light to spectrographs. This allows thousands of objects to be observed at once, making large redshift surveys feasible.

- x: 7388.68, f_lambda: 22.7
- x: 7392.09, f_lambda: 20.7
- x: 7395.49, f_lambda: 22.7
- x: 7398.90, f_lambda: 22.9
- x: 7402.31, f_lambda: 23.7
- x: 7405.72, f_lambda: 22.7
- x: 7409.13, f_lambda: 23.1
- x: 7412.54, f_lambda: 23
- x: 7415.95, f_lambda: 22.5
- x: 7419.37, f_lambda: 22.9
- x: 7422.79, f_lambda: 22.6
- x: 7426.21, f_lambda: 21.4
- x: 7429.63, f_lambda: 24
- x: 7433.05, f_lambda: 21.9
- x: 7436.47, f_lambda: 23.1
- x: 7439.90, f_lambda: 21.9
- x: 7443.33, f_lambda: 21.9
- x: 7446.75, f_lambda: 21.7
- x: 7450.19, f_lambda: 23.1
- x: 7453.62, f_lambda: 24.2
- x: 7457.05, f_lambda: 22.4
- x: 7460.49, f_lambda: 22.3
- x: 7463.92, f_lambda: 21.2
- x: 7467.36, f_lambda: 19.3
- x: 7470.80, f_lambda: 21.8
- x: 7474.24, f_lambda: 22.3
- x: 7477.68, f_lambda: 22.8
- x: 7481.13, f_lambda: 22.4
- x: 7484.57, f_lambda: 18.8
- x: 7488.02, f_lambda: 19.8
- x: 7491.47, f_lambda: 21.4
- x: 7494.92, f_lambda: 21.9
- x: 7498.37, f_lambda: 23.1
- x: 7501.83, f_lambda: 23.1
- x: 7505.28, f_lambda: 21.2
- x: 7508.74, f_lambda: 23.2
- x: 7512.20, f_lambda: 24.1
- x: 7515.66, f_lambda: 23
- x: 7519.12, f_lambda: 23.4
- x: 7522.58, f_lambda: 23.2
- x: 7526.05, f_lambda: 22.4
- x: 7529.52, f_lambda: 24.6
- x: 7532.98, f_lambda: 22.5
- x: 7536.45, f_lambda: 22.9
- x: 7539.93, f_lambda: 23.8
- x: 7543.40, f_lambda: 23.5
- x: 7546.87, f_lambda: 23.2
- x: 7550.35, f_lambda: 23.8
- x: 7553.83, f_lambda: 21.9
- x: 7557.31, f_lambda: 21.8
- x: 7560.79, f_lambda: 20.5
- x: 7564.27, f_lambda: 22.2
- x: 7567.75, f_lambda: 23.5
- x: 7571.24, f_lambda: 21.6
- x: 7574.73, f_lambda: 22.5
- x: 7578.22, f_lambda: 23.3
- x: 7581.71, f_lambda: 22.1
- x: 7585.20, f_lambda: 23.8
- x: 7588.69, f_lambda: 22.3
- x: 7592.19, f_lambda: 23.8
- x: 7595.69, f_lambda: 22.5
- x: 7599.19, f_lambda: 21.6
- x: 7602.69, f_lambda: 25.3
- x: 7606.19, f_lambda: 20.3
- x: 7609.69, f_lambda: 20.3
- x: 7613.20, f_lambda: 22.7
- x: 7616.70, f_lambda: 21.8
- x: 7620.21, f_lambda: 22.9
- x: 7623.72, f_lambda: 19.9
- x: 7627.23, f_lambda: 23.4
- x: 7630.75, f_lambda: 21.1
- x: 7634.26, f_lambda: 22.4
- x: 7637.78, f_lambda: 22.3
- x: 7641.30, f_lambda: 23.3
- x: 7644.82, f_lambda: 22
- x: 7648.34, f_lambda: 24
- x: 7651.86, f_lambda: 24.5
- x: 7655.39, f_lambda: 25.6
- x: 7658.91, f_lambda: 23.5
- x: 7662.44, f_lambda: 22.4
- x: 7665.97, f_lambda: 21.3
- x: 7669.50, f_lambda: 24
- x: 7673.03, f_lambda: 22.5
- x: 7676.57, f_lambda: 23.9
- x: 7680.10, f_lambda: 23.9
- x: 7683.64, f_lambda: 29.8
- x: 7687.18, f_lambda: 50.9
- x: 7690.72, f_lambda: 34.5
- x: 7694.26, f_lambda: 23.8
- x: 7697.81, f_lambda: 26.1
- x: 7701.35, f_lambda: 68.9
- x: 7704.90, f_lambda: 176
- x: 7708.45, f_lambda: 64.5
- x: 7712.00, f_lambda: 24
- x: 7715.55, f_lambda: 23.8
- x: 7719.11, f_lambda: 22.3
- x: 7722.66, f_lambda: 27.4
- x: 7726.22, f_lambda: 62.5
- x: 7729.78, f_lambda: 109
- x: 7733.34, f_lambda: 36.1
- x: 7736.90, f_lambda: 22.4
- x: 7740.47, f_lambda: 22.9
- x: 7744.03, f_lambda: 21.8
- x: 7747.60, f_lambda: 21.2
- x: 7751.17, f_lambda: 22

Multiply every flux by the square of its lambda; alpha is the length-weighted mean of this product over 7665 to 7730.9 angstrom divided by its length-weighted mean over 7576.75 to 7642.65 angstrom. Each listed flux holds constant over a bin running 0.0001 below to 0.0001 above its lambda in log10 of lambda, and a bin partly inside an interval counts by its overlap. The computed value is 2.1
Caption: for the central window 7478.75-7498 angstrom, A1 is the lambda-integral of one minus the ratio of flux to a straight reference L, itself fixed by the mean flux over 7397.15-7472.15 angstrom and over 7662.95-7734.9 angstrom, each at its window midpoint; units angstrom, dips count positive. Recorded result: 4.2 angstrom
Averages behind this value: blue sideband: 22.4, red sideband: 44.4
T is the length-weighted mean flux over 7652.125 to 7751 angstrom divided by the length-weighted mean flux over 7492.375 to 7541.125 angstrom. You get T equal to 1.7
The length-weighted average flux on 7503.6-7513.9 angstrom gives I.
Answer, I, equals 22.8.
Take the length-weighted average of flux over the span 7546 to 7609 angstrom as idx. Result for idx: 22.5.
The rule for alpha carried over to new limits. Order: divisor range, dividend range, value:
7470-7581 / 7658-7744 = 1.91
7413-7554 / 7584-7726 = 1.43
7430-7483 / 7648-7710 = 1.91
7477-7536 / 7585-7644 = 1.02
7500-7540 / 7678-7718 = 2.23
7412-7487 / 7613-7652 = 1.06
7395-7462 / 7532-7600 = 1.04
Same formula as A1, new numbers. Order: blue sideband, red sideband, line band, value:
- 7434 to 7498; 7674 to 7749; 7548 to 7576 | 7.4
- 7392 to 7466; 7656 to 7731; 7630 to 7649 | 7.8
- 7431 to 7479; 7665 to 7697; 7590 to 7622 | 4.8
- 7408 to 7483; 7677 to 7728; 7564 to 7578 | 4.7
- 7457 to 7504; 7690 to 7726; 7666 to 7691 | 9.4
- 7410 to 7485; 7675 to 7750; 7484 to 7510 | 4.5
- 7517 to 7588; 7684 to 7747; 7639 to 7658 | 6.8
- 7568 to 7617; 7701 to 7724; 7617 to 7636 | 6.2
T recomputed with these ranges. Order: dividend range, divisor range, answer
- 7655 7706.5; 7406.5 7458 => 1.76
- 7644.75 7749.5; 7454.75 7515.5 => 1.73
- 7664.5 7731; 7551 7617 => 2.01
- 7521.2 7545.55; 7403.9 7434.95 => 1.03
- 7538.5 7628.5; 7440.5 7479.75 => 1.02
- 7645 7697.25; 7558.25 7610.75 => 1.19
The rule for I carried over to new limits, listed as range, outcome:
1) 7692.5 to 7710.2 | 71.9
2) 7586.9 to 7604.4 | 23.1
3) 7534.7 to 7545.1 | 23.4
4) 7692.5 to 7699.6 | 25.1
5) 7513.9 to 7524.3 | 23.2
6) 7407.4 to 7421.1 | 22.9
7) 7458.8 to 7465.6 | 21.8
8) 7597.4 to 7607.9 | 22.4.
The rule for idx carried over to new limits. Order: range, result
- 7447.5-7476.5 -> 22.1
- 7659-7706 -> 39.6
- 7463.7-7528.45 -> 22.1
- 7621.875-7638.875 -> 21.8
